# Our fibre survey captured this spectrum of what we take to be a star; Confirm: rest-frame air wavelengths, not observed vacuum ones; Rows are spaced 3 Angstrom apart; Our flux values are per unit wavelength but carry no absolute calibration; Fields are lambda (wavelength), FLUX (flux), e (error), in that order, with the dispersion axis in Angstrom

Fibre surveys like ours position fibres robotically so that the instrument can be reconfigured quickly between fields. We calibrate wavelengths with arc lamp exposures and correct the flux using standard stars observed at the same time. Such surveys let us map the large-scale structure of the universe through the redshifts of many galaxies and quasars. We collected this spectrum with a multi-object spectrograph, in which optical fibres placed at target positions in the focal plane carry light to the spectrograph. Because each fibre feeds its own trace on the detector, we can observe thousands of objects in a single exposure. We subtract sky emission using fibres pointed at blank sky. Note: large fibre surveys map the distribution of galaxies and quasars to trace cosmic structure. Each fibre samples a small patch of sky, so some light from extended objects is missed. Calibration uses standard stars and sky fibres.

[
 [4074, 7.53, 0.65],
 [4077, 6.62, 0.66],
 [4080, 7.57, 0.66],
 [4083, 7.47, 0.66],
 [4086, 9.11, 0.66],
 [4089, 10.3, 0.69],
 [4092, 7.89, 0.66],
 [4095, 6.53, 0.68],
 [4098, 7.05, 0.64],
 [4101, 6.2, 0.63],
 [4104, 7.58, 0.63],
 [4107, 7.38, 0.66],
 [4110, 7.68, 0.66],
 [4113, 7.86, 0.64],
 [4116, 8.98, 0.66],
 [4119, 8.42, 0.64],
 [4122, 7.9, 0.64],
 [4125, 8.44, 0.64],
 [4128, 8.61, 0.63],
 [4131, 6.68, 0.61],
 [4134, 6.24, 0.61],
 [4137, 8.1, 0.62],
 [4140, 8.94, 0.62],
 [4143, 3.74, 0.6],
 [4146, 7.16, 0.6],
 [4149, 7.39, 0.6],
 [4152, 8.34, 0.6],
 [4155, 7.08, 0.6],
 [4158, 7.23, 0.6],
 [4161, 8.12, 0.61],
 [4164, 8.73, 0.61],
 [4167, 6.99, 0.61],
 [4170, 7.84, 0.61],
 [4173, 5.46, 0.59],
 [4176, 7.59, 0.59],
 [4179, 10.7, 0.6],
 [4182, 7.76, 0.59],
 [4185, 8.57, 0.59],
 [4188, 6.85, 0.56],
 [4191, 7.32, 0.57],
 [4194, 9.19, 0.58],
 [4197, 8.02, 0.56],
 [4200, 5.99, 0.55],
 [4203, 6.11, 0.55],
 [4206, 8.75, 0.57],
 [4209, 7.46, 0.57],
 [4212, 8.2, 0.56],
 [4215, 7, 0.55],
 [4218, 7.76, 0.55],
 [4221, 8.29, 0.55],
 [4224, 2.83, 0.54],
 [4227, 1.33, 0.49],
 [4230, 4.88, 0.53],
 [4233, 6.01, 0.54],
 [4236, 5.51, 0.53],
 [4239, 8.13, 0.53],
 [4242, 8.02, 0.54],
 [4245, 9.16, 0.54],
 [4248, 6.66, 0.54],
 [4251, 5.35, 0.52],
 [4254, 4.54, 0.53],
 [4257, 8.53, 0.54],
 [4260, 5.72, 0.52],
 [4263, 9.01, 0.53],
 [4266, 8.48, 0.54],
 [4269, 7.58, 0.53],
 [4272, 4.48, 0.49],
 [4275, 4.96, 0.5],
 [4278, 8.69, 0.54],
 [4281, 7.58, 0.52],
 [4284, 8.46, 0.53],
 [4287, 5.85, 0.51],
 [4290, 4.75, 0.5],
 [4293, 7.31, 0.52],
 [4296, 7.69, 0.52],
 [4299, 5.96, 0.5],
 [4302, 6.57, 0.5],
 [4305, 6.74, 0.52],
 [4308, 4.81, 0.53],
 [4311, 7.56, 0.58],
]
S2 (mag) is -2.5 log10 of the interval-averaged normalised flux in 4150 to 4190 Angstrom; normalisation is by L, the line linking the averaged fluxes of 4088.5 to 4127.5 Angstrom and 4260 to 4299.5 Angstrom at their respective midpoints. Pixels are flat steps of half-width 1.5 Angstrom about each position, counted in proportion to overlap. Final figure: -0.04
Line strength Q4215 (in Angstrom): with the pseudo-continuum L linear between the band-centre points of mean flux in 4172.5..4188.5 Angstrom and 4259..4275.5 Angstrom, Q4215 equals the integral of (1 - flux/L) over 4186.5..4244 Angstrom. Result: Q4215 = 6.3 Angstrom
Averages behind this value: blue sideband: 8.03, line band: 6.74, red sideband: 6.84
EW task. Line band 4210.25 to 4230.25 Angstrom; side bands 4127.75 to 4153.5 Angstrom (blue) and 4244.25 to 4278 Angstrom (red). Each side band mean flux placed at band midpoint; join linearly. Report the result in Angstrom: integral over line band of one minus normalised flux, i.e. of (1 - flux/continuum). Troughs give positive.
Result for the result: 3.2 Angstrom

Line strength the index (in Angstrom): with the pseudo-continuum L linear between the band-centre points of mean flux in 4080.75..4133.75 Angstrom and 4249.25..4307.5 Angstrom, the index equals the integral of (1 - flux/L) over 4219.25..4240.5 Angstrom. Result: 5.2 Angstrom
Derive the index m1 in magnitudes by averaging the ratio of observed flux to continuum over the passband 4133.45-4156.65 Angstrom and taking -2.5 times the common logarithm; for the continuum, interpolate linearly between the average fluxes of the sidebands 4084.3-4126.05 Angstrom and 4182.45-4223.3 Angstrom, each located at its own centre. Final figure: 0.09 mag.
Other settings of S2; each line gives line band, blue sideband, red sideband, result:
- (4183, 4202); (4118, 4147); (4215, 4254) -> -0.15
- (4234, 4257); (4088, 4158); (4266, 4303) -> 0.01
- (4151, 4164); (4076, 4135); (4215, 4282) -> -0.07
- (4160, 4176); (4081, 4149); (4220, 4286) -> -0.03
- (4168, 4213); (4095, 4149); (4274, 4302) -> -0.08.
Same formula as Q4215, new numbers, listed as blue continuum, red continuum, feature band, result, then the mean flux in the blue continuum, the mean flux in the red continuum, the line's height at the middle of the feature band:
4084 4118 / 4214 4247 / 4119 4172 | -1.4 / 7.87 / 6.26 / 7.32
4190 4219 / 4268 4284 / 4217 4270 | 4.5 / 7.58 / 6.8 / 7.15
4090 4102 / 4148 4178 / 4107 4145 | -1.8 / 7.09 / 7.53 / 7.29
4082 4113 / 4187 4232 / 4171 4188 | -2.4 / 7.73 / 6.66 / 6.94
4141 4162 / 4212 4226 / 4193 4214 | -3.3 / 7.03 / 6.47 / 6.6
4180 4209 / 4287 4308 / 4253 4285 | -2.0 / 7.66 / 6.34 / 6.7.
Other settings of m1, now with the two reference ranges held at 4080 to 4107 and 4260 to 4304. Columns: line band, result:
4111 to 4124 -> -0.088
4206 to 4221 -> -0.084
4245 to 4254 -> 0.125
